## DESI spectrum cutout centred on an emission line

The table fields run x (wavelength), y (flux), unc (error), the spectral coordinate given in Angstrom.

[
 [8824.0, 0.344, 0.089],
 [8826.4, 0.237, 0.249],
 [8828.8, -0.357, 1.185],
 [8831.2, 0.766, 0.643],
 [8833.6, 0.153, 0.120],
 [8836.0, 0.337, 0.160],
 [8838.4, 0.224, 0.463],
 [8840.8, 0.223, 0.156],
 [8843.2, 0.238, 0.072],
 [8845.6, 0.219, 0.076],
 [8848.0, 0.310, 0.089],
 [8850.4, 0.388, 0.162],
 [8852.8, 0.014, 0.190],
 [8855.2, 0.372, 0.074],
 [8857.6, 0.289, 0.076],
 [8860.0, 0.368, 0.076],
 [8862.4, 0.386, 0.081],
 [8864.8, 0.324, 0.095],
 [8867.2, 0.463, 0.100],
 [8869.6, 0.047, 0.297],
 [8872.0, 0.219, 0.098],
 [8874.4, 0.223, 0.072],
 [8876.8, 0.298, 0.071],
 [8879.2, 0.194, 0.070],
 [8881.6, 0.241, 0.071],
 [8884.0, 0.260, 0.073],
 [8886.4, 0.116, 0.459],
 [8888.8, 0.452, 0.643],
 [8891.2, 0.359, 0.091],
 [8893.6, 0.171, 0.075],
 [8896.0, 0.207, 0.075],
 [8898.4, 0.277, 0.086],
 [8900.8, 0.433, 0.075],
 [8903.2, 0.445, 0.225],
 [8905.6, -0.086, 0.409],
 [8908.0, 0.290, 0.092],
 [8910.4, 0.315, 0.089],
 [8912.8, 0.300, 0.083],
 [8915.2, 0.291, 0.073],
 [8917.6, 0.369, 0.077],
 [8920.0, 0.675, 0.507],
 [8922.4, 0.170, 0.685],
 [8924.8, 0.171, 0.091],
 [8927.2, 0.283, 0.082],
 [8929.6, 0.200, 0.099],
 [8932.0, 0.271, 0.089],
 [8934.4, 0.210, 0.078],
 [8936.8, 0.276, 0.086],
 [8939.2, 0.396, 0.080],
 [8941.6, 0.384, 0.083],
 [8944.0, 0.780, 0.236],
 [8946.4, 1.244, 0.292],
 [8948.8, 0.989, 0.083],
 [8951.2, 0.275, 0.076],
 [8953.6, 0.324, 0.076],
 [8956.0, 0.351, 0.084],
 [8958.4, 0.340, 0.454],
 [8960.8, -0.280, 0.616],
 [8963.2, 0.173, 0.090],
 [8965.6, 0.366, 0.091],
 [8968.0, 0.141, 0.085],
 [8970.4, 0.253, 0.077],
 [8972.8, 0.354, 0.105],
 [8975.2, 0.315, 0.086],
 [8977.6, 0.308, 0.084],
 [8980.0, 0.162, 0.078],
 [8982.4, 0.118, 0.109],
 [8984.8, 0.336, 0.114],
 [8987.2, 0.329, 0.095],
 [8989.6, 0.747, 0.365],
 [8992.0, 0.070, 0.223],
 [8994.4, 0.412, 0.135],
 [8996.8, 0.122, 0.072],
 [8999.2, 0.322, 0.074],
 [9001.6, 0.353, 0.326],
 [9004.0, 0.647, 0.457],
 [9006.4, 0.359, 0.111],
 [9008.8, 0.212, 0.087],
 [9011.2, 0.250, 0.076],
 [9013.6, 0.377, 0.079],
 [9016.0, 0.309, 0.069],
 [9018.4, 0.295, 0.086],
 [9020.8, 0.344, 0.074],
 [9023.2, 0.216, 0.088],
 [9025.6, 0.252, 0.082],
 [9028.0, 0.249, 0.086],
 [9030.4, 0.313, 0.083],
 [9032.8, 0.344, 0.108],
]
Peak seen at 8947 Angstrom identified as H-beta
